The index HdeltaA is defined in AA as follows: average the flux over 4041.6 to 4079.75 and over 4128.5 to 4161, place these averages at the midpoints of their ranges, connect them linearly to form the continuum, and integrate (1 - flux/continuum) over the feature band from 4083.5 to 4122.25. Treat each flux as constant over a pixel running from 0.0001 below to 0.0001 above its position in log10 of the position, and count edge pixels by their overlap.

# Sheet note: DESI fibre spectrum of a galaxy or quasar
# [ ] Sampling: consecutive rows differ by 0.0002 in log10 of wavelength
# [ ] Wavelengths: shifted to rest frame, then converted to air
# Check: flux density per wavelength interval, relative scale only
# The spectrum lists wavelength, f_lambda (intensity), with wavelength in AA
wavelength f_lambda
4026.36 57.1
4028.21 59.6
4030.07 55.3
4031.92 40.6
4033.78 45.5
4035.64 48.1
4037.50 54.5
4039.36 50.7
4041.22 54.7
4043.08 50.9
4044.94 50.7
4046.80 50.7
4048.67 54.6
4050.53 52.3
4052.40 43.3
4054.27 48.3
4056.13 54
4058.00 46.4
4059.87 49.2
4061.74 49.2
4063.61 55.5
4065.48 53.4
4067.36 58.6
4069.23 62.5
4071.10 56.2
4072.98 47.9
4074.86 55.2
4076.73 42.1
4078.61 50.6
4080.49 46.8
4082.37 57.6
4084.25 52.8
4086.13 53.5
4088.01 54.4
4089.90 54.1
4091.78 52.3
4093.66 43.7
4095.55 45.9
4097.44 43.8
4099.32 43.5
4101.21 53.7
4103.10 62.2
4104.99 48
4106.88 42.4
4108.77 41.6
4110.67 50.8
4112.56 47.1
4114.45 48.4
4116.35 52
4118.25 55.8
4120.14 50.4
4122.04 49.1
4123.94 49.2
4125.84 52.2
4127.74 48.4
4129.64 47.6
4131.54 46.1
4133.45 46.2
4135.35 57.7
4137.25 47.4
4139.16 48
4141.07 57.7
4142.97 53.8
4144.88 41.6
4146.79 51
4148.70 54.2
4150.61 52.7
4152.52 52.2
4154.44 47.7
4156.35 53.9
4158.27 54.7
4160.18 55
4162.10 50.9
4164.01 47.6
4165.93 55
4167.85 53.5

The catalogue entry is 1.15 AA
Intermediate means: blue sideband 51.6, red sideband 51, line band 49.8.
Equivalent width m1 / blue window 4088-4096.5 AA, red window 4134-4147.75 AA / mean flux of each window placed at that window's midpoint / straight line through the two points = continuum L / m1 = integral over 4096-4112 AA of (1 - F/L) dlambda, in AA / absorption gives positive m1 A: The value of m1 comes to 0.6 AA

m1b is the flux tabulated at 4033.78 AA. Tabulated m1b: 45.5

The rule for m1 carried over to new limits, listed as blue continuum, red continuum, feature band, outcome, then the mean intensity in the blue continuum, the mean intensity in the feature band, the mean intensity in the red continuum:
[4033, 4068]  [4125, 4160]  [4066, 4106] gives -0.6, 51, 51.7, 50.8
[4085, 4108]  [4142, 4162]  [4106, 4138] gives 1.0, 49.8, 49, 51.7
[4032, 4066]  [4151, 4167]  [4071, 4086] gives 0.0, 50.4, 51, 52.2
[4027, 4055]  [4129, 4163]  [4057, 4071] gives -0.8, 50.7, 53.7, 51.1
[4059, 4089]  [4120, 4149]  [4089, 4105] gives 0.6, 52.8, 49.8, 49.9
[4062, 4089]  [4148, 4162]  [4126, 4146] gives 1.2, 53.2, 49.6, 52.8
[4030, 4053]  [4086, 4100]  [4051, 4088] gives -1.9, 50.1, 51.8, 48.7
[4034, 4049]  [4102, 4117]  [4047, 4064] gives 0.3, 51.4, 50.2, 49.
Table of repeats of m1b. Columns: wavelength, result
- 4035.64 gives 48.1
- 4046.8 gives 50.7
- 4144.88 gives 41.6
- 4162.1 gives 50.9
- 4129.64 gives 47.6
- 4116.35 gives 52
